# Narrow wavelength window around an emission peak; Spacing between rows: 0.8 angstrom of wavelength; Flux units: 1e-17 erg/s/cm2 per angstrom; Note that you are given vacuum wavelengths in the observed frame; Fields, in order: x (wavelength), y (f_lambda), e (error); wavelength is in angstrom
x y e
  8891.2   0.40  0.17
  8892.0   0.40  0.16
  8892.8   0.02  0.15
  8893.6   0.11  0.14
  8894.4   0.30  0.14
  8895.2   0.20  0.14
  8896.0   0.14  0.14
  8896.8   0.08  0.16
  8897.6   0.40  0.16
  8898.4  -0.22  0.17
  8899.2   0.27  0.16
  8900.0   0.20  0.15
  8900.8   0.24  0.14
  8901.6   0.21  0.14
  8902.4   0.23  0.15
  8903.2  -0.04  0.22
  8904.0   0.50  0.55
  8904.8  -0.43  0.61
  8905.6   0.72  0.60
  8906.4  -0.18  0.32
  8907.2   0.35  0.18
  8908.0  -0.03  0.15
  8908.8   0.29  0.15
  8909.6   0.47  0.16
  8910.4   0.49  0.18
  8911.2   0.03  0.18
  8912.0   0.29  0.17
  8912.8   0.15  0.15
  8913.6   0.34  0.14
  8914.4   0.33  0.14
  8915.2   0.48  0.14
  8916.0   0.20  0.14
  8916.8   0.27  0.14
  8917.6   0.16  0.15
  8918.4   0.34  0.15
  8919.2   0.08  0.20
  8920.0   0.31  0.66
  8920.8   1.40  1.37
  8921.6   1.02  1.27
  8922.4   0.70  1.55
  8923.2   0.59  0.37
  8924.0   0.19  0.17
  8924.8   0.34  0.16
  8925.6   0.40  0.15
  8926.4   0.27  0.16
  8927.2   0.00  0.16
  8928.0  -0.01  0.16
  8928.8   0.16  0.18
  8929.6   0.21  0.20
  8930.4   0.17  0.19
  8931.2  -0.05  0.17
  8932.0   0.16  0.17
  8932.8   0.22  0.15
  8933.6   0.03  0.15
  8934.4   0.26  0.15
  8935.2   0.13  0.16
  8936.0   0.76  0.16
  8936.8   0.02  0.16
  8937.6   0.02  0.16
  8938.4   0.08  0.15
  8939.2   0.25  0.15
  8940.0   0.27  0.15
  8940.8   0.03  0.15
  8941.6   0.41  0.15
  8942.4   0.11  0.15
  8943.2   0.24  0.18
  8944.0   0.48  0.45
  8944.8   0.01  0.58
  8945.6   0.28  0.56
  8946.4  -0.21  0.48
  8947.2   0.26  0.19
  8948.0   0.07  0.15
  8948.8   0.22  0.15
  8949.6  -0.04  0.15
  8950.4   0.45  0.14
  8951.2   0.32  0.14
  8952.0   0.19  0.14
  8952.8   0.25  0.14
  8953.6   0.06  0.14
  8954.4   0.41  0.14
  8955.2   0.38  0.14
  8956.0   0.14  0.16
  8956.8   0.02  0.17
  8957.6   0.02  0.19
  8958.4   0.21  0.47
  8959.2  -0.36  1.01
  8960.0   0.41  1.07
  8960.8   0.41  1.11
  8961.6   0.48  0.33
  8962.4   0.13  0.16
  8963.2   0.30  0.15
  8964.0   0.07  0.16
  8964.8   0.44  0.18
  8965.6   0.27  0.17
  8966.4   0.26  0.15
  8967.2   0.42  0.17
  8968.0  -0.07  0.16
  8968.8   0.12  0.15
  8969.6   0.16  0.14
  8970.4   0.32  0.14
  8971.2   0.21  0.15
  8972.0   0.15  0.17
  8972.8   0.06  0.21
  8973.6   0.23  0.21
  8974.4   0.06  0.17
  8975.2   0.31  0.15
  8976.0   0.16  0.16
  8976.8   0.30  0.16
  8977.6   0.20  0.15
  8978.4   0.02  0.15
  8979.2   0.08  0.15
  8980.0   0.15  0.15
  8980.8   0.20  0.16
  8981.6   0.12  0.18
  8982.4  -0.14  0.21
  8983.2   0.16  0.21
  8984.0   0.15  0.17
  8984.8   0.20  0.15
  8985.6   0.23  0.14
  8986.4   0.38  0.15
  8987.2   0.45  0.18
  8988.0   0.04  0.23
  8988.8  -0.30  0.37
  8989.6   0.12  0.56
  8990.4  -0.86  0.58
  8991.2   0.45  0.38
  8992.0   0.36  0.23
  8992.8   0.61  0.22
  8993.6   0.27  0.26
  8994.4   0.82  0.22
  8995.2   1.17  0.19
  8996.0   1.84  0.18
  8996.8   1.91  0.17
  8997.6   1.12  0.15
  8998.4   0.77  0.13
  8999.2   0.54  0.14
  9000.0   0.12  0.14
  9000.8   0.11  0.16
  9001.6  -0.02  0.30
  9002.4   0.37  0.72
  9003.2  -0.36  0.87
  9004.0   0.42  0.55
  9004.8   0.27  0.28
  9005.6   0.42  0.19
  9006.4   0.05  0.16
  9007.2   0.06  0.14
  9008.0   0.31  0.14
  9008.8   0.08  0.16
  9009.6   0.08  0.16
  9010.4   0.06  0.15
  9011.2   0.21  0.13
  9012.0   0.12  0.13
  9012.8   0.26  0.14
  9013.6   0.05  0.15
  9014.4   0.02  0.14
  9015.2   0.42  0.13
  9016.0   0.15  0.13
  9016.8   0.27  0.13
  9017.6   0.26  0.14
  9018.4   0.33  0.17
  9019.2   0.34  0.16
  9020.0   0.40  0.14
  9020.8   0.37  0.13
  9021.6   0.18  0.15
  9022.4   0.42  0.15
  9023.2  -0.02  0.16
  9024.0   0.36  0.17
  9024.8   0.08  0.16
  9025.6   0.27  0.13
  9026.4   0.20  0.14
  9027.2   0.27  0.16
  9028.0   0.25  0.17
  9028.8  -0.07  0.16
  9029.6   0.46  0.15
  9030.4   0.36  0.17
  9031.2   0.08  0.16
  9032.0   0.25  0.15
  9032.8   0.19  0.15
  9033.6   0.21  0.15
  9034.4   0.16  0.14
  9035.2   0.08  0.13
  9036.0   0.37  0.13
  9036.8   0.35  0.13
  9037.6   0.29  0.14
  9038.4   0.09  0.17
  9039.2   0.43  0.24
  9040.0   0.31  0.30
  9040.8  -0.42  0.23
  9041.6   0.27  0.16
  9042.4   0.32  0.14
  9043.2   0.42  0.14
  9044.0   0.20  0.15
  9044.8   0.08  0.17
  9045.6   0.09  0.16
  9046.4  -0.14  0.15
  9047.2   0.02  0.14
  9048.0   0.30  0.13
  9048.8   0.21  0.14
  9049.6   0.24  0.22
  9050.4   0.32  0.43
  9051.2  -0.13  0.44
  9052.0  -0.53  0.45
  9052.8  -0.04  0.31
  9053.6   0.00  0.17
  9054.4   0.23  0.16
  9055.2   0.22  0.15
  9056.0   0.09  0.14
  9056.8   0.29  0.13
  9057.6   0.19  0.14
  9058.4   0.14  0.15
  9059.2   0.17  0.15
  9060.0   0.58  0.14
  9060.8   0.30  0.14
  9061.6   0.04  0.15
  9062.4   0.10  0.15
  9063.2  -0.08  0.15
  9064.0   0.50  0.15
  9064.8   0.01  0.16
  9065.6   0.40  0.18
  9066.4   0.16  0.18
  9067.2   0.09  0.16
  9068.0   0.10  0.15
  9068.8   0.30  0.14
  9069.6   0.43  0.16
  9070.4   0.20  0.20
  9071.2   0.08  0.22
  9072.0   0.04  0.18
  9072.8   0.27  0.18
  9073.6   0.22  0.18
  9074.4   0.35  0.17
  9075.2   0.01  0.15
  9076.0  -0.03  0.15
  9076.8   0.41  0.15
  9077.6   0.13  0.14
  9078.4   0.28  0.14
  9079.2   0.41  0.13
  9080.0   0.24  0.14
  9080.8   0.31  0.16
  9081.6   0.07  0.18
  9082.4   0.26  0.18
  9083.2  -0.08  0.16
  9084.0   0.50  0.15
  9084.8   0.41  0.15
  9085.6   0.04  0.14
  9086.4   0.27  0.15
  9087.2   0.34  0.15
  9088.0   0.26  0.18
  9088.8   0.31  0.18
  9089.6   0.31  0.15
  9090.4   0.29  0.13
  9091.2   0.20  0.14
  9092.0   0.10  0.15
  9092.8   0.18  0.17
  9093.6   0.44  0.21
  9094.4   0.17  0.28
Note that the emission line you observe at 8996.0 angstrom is H-beta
